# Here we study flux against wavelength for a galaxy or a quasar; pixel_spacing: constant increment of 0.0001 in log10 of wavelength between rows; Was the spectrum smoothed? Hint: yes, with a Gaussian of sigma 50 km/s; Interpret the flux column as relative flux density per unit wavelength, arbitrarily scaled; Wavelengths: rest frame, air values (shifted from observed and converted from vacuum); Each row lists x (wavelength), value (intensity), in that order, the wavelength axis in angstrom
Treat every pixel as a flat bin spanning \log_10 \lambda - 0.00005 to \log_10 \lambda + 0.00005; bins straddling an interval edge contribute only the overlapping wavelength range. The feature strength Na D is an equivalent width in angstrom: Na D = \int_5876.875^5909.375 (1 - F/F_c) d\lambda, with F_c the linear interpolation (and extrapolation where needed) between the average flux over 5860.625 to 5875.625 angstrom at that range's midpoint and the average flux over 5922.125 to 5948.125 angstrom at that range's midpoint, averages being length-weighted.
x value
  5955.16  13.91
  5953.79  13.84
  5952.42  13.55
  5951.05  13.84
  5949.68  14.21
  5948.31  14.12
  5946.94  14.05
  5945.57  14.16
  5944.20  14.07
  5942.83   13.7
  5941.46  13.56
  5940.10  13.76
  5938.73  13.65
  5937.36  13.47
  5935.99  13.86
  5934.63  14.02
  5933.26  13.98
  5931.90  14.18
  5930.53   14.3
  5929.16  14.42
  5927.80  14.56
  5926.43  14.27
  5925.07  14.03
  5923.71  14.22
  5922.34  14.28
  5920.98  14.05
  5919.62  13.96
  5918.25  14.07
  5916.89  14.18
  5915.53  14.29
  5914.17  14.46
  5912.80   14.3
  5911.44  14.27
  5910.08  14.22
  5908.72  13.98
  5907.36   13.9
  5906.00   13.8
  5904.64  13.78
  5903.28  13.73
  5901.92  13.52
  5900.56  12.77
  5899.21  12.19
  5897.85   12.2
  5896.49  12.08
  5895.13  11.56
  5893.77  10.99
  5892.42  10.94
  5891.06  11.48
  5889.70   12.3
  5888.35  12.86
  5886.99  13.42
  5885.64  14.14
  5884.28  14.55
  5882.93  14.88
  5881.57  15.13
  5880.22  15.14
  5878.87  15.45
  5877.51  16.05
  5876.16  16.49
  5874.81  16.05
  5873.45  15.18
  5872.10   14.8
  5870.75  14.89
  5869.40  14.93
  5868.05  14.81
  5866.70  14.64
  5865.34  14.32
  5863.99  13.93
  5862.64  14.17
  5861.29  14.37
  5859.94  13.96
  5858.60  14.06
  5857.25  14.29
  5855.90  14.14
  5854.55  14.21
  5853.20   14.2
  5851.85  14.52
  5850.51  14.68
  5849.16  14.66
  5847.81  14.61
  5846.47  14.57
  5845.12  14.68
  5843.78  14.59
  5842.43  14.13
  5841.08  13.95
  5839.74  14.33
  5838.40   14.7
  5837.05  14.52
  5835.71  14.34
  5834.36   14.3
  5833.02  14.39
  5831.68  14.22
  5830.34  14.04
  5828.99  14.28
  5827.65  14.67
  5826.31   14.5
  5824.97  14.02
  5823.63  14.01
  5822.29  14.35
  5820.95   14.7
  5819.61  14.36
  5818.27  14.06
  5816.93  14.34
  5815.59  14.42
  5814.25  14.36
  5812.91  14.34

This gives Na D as 2.5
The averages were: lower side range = 14.7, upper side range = 14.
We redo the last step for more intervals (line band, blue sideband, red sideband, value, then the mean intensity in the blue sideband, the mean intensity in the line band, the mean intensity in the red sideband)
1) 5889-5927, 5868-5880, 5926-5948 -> 3.34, 15.4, 13.4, 14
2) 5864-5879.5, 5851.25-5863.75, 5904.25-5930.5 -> -1.08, 14.2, 15.2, 14.2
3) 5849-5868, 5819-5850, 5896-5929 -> -0.12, 14.4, 14.3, 13.8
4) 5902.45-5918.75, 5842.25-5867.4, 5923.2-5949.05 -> 0.06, 14.4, 14.1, 14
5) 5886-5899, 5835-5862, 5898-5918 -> 1.77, 14.4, 12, 13.8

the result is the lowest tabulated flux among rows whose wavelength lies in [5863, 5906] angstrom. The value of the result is 10.94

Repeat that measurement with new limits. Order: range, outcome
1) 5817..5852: 13.95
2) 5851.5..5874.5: 13.93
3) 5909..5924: 13.96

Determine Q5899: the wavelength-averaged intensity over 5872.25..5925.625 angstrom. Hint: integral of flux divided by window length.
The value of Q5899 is 13.8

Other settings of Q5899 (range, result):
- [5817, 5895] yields 14.3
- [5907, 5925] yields 14.2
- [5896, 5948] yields 13.9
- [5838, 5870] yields 14.4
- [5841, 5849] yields 14.5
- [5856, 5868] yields 14.2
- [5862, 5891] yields 14.6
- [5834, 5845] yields 14.4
